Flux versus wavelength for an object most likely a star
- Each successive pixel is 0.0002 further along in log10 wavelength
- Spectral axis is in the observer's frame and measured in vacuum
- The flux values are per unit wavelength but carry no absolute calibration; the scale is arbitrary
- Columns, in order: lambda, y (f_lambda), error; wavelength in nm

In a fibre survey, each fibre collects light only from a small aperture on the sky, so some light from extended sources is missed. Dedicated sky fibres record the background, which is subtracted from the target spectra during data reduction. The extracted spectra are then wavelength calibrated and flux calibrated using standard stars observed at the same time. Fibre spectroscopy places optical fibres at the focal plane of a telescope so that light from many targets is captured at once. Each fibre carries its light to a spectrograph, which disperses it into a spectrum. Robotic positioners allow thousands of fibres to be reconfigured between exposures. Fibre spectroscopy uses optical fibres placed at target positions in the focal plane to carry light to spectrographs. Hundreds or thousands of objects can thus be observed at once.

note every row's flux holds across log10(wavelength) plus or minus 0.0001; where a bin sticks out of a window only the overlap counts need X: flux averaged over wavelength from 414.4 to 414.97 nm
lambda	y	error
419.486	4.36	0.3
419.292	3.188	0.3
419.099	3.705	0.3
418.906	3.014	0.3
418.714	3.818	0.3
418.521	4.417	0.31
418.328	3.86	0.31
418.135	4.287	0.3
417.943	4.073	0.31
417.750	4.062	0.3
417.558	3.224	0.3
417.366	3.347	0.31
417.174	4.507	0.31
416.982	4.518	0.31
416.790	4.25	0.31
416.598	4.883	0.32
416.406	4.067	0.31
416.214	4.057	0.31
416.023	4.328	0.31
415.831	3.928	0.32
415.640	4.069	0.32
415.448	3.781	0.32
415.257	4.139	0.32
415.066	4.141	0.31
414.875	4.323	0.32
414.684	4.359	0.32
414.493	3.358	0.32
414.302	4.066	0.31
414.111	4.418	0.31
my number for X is 4.02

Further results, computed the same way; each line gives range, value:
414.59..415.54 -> 4.15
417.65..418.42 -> 4.07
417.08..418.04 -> 3.84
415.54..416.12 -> 4.11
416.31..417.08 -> 4.43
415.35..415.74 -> 3.93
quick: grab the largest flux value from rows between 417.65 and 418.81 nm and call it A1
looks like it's 4.417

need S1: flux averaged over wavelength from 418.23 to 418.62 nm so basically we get 4.13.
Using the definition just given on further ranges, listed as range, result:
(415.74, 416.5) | 4.1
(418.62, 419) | 3.42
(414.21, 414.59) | 3.71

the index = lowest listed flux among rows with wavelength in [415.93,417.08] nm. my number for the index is 4.057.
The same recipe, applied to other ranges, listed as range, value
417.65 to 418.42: 3.86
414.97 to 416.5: 3.781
